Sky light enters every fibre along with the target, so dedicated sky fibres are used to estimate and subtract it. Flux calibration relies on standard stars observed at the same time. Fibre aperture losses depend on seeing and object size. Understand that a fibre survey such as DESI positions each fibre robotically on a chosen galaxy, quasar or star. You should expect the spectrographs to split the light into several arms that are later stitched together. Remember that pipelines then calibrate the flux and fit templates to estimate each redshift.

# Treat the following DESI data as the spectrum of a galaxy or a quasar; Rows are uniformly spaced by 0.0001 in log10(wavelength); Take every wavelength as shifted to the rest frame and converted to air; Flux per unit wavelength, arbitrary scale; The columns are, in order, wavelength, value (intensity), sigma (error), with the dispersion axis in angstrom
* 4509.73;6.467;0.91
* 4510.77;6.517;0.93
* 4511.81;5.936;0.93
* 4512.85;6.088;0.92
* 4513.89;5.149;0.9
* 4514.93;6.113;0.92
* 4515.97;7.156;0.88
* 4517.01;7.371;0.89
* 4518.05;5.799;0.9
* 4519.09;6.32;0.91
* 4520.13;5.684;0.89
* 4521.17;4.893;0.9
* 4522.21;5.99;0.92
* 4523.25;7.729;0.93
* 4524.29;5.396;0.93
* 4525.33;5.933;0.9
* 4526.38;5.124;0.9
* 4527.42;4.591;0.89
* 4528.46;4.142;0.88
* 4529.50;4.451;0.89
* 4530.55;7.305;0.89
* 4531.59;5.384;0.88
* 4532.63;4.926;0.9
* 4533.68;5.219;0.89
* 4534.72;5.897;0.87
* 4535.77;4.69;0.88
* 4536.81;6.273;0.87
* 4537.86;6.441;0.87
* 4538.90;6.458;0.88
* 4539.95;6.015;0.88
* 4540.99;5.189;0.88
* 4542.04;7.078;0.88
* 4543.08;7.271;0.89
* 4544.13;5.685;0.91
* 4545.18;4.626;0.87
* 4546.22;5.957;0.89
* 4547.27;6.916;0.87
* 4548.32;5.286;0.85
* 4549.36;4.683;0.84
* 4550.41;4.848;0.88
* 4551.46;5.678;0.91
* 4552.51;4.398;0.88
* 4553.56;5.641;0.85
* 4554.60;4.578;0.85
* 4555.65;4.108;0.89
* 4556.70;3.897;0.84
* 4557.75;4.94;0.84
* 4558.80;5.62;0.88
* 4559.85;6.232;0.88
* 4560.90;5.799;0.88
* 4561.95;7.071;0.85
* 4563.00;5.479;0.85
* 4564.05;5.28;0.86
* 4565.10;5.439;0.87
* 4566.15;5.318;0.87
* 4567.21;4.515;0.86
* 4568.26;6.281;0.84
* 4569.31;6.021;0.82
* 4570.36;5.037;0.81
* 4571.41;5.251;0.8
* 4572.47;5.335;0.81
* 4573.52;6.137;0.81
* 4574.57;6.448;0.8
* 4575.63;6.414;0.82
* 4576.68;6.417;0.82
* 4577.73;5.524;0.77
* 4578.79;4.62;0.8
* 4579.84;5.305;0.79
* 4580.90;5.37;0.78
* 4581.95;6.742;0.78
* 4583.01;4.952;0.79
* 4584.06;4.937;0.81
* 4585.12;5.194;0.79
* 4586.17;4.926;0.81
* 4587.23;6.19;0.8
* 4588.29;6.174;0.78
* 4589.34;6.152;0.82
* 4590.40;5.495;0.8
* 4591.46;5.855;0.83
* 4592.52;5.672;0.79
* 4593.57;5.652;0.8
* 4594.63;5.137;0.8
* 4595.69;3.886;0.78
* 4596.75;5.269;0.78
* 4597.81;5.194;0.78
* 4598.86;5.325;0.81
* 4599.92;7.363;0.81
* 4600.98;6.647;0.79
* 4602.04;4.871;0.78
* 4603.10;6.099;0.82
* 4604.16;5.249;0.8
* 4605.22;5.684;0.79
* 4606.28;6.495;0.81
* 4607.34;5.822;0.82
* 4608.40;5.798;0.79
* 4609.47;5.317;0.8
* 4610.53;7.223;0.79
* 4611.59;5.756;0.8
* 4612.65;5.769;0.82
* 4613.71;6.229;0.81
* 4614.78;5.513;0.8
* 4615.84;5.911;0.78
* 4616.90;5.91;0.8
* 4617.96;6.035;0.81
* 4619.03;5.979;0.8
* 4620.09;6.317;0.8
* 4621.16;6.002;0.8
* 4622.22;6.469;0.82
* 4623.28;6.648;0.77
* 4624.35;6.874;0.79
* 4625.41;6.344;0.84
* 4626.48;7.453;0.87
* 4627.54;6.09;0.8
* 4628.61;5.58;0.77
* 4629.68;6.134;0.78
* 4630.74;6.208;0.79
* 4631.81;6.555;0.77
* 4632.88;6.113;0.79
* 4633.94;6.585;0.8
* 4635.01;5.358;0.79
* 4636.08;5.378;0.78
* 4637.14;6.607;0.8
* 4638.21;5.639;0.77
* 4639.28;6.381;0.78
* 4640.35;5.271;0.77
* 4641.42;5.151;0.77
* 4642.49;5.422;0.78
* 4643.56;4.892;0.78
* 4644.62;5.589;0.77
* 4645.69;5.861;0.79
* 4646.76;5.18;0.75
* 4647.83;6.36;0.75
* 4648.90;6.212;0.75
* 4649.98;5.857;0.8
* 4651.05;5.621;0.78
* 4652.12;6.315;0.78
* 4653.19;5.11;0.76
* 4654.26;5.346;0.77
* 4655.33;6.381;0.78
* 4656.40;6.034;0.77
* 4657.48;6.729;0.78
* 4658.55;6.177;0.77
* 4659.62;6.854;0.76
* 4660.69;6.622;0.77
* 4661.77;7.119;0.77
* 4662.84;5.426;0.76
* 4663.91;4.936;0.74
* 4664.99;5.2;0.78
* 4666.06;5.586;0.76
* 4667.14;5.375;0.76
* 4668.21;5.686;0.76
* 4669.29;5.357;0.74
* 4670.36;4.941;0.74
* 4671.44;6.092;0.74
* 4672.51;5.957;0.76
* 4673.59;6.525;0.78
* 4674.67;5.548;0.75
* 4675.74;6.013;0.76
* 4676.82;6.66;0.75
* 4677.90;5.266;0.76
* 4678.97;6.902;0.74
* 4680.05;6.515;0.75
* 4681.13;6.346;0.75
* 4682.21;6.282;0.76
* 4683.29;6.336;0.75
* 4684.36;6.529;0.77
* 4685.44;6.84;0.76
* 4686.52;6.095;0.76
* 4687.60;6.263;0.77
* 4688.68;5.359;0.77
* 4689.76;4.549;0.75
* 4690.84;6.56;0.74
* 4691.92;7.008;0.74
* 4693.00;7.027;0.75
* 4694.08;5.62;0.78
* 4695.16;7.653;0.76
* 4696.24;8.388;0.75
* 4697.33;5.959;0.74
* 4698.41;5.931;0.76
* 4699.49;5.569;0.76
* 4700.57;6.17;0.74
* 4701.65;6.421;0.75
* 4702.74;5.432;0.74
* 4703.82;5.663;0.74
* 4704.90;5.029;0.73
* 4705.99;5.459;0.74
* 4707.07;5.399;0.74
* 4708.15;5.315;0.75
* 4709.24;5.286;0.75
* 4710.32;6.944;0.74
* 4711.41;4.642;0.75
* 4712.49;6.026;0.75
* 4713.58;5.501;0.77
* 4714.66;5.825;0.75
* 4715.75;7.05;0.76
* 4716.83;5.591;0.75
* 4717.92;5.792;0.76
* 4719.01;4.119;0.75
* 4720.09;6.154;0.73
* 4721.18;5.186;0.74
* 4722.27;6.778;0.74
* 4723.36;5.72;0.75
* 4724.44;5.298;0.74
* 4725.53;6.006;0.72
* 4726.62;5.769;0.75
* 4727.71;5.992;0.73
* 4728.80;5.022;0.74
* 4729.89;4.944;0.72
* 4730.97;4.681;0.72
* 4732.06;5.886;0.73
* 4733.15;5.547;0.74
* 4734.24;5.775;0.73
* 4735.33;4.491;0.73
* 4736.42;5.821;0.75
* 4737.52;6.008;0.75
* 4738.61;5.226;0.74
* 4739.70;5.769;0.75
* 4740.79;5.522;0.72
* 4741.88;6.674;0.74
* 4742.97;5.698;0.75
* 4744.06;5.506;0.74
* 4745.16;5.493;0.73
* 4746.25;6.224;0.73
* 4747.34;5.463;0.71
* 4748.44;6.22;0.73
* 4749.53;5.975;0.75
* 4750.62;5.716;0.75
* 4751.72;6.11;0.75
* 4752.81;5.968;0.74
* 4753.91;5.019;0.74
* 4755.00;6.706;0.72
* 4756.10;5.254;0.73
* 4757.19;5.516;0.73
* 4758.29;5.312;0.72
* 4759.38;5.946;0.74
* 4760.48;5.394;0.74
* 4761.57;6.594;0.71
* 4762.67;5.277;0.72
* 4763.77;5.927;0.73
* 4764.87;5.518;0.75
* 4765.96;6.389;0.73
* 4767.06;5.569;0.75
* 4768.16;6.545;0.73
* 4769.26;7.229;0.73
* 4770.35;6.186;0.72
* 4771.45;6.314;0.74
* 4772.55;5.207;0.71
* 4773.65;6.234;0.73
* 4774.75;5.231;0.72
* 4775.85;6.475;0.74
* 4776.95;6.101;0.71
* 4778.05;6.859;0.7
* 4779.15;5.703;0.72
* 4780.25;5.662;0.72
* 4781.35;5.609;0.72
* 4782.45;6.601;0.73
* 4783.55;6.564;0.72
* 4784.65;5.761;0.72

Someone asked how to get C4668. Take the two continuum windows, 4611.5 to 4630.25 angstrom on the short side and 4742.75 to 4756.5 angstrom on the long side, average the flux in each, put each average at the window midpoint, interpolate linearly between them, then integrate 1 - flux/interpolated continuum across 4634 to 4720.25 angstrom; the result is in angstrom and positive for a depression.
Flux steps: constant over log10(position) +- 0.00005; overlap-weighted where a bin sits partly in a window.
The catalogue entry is 1.3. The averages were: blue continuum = 6.18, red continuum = 5.8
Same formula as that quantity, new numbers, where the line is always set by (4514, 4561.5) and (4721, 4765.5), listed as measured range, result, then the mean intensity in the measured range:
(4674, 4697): -2.8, 6.37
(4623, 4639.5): -1.7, 6.24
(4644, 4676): -1.1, 5.86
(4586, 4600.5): 0.1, 5.61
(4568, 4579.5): -0.2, 5.75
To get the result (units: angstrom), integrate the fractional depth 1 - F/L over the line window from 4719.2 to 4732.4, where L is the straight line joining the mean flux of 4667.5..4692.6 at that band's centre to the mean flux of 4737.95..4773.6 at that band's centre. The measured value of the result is 0.83 angstrom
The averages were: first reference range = 6.07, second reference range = 5.87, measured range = 5.58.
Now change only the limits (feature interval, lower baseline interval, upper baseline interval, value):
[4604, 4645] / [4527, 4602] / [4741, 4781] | -2.5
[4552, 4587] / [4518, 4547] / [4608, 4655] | 2.3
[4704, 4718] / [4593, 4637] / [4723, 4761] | 0.1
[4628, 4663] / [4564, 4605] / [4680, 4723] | -0.9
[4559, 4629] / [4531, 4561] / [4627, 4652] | -1.6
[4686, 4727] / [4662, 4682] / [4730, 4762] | -1.0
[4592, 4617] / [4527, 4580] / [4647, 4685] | 0.0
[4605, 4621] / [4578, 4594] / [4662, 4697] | -0.8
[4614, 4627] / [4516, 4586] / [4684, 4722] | -1.2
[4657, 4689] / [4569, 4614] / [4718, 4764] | -2.1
